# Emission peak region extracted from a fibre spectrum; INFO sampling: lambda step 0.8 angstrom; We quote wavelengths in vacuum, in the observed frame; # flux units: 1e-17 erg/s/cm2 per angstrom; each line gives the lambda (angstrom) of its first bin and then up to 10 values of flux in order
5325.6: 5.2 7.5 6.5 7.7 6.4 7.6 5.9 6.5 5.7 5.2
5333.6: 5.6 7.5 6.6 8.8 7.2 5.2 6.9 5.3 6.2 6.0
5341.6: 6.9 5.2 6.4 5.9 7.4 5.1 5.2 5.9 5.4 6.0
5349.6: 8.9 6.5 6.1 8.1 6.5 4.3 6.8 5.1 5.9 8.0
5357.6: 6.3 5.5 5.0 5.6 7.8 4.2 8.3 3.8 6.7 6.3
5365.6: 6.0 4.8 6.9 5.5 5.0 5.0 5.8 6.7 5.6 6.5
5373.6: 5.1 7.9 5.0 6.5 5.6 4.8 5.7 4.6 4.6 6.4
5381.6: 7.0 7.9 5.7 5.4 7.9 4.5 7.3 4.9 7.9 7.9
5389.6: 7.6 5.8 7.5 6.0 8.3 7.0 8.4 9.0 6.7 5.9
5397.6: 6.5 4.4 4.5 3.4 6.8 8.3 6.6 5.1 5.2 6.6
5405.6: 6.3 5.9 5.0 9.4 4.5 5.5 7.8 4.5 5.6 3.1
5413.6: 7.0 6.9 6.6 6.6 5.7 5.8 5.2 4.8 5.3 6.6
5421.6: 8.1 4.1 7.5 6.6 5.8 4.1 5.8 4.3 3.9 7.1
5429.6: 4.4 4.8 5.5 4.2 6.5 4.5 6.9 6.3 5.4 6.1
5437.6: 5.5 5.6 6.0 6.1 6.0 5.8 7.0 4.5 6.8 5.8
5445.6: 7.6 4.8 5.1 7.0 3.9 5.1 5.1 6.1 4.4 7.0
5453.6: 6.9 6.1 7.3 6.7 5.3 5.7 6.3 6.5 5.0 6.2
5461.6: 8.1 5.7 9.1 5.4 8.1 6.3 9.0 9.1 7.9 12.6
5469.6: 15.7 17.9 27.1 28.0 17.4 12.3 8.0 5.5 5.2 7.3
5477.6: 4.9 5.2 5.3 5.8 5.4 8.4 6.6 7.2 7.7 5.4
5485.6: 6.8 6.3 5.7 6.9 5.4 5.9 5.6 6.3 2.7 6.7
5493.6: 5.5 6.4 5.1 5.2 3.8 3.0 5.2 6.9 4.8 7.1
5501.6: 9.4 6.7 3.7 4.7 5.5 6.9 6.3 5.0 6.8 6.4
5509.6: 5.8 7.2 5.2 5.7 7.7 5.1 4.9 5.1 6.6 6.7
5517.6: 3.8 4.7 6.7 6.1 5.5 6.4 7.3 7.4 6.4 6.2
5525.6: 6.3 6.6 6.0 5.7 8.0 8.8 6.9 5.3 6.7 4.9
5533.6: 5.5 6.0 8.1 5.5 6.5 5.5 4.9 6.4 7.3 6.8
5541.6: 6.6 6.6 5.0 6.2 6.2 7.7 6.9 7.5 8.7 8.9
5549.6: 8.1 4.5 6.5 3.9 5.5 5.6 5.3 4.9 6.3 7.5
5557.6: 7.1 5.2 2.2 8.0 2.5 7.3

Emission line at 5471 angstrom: H-beta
